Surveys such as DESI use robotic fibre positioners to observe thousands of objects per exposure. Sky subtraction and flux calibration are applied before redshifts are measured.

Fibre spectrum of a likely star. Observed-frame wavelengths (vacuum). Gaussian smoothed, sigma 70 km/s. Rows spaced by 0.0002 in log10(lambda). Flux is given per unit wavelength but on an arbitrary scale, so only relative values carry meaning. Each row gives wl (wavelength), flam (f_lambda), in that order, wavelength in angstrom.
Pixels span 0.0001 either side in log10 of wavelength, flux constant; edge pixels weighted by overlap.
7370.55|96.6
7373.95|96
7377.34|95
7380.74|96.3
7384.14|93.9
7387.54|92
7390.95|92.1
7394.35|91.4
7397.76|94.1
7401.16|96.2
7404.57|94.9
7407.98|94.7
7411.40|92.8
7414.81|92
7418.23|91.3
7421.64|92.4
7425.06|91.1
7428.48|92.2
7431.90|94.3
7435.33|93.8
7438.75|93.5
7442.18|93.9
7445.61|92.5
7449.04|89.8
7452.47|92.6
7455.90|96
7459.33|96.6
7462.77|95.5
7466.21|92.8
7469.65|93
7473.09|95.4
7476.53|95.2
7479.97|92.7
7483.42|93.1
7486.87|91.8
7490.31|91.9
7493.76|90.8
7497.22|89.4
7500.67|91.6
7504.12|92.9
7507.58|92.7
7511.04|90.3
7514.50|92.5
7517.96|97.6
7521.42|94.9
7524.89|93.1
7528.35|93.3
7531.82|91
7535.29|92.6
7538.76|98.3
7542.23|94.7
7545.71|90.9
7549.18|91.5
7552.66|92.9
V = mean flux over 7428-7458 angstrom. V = 93.3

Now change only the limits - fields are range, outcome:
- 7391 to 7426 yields 93.1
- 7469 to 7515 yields 92.4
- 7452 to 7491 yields 94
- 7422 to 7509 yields 93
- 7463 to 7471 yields 93.3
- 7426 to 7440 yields 93.3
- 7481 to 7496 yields 91.8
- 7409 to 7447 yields 92.7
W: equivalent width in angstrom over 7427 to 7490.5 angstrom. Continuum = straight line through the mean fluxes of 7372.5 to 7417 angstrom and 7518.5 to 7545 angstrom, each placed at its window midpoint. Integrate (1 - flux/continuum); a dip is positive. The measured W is 0.3 angstrom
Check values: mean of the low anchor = 93.9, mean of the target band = 93.6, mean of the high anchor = 94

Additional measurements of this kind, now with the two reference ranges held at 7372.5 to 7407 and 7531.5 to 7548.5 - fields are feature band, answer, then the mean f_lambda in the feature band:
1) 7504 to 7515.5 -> 0.2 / 91.9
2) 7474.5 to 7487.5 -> 0.1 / 93.4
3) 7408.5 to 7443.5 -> 0.5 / 92.8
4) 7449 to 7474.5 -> -0.1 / 94.2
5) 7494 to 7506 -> 0.3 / 91.2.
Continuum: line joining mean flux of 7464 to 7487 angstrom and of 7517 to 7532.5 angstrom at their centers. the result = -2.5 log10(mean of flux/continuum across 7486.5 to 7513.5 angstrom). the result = 0.03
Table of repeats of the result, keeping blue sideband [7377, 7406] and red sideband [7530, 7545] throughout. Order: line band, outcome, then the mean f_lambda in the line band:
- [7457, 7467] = -0.01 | 95.2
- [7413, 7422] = 0.02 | 91.9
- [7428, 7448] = 0.01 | 93.3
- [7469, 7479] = -0.01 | 94.6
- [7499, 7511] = 0.02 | 92.1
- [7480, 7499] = 0.03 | 91.5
